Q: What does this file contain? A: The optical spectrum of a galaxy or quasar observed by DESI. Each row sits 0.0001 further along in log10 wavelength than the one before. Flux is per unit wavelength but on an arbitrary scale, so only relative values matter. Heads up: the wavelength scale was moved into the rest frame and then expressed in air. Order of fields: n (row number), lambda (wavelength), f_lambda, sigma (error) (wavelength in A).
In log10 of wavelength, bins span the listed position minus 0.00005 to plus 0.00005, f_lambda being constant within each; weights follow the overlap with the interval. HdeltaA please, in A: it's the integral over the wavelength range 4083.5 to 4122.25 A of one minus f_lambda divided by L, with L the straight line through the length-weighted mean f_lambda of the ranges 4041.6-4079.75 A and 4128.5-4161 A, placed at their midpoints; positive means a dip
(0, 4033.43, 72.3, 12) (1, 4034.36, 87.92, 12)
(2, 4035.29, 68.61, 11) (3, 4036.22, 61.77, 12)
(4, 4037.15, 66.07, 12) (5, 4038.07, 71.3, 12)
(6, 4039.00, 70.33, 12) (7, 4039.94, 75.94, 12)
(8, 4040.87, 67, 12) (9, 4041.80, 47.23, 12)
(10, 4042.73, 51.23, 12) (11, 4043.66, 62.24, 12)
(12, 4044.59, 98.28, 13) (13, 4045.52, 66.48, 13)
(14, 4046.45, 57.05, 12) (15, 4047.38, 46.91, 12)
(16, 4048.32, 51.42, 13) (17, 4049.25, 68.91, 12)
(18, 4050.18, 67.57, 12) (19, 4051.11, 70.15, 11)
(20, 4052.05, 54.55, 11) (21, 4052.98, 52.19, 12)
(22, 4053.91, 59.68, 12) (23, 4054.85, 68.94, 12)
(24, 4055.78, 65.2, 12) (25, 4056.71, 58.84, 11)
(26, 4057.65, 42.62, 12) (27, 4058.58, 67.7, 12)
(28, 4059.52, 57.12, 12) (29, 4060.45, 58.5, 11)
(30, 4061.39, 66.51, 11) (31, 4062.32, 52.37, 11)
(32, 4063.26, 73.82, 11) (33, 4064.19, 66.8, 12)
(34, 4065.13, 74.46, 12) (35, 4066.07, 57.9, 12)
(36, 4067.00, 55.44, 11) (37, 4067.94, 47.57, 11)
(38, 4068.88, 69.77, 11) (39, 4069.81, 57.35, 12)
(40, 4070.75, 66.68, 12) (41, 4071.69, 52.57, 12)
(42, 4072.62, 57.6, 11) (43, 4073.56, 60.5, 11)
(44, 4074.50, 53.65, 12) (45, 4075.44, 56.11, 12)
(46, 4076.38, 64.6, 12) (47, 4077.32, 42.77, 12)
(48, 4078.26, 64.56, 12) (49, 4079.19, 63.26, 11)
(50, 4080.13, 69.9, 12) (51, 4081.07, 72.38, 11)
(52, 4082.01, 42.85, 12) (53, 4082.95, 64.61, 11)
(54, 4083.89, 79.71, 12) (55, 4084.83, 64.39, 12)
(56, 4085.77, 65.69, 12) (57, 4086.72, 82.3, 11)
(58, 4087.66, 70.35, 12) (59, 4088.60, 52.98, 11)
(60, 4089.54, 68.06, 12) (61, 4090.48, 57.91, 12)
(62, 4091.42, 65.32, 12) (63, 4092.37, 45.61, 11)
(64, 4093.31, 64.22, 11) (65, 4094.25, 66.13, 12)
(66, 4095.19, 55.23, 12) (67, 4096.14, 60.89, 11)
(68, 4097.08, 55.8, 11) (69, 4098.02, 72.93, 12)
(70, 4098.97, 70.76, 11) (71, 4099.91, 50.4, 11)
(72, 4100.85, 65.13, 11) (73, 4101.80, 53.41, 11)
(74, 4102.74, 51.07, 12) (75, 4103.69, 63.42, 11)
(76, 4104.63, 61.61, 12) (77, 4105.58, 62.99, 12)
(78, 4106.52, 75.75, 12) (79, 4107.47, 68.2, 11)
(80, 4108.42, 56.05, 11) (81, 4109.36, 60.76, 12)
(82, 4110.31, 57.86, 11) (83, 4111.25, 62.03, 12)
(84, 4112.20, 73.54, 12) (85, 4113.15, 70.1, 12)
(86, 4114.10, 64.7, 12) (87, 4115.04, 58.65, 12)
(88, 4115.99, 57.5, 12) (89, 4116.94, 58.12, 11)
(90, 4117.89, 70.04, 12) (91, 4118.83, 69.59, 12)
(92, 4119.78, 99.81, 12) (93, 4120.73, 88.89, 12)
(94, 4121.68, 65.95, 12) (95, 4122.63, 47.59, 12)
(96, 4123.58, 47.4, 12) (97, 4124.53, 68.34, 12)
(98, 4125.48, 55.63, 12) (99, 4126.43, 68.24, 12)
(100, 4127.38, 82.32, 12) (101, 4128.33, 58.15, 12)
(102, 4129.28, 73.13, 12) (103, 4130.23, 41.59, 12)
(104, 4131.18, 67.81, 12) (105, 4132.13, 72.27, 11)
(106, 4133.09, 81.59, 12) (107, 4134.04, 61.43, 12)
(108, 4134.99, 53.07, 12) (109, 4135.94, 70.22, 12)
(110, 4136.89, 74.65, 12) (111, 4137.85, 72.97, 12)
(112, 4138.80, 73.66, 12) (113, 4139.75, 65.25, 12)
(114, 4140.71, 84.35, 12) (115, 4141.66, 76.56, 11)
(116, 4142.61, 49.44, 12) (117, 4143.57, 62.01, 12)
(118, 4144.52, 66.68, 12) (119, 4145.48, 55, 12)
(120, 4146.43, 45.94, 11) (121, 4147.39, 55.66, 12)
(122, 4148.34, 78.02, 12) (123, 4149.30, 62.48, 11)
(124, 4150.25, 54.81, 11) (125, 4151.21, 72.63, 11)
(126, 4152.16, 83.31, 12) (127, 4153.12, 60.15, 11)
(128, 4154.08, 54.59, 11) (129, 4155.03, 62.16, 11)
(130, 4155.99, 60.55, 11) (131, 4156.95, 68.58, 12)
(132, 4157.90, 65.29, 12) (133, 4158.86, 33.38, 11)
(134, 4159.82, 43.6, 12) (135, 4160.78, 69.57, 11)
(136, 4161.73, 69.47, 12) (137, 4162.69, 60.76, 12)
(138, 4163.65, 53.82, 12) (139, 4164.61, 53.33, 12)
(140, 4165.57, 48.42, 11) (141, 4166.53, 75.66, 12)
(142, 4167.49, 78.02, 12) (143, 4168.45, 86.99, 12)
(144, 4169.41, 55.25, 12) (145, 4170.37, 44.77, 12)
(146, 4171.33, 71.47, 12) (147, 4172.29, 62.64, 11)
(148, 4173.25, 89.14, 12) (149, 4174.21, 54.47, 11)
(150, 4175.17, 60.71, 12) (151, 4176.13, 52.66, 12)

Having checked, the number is -1.7 A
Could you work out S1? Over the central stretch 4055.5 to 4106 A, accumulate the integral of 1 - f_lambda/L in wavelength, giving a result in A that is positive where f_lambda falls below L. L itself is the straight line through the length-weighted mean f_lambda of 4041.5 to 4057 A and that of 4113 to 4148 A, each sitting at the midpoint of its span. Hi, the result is 1.6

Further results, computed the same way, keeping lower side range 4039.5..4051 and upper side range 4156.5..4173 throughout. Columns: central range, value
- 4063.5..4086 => 0.61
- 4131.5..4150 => -1.26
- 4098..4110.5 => 0.15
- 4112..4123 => -1.13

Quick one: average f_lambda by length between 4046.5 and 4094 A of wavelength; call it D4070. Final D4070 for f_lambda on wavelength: 61.2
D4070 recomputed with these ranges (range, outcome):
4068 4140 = 63.8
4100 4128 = 64.8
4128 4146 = 66.3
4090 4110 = 61.1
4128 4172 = 63.7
